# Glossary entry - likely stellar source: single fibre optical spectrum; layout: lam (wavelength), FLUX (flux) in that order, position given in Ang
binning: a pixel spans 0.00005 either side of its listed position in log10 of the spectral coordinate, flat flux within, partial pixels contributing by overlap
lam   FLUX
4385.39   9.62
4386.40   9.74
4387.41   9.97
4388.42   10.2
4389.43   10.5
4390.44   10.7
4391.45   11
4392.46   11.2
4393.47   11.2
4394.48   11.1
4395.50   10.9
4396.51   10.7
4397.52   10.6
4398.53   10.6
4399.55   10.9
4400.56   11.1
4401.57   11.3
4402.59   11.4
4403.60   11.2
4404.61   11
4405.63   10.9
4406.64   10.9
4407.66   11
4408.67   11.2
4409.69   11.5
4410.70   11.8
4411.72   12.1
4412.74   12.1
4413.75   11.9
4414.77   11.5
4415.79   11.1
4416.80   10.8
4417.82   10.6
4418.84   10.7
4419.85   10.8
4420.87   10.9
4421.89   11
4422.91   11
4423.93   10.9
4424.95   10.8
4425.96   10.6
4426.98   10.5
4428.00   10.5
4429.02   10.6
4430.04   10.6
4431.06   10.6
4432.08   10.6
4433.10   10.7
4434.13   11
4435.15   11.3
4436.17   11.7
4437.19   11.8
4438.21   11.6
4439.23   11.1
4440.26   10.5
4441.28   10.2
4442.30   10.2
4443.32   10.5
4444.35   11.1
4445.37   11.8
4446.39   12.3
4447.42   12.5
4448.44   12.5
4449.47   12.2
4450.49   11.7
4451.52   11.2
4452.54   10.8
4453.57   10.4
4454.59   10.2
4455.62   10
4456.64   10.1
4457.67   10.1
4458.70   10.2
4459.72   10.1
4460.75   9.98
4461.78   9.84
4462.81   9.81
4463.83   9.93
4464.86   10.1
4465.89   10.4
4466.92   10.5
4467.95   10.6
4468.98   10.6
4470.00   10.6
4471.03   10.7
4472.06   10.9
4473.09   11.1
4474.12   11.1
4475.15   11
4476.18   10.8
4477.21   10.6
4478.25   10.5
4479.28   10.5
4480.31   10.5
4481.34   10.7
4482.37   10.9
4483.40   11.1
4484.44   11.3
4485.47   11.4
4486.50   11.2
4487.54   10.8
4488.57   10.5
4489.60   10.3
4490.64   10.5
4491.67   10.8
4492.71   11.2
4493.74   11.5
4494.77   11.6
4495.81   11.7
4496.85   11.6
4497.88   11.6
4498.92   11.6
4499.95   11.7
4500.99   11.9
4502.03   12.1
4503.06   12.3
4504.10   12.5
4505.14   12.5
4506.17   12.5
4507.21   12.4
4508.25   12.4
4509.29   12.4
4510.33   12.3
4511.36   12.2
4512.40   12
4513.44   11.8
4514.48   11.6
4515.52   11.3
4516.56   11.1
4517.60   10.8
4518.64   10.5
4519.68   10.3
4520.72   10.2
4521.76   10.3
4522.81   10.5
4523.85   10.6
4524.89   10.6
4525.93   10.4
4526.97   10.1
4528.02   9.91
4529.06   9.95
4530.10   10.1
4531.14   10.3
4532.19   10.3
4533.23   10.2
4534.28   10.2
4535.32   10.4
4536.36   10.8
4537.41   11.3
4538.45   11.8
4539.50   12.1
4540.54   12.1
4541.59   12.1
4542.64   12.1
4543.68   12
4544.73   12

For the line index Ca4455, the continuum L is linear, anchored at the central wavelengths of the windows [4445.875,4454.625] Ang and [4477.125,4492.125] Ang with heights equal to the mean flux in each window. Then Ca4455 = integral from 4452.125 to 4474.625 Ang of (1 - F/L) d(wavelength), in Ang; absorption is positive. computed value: 1.83 Ang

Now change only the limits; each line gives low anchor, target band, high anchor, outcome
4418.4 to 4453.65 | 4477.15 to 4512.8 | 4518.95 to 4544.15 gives -2.0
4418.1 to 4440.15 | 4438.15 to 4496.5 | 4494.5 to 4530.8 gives 1.5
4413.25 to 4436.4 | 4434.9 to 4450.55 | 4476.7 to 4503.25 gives -0.7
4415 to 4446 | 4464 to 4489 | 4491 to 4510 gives 1.7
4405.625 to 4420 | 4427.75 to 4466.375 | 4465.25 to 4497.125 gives 0.9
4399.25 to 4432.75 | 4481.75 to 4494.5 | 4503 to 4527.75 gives 0.3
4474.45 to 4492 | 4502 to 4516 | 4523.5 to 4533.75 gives -2.3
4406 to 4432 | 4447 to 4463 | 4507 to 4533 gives 0.4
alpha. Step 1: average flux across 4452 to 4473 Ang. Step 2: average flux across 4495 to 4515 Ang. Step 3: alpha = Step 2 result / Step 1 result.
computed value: 1.17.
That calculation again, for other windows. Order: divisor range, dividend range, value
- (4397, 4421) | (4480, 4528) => 1.01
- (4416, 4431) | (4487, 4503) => 1.05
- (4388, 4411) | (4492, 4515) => 1.09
